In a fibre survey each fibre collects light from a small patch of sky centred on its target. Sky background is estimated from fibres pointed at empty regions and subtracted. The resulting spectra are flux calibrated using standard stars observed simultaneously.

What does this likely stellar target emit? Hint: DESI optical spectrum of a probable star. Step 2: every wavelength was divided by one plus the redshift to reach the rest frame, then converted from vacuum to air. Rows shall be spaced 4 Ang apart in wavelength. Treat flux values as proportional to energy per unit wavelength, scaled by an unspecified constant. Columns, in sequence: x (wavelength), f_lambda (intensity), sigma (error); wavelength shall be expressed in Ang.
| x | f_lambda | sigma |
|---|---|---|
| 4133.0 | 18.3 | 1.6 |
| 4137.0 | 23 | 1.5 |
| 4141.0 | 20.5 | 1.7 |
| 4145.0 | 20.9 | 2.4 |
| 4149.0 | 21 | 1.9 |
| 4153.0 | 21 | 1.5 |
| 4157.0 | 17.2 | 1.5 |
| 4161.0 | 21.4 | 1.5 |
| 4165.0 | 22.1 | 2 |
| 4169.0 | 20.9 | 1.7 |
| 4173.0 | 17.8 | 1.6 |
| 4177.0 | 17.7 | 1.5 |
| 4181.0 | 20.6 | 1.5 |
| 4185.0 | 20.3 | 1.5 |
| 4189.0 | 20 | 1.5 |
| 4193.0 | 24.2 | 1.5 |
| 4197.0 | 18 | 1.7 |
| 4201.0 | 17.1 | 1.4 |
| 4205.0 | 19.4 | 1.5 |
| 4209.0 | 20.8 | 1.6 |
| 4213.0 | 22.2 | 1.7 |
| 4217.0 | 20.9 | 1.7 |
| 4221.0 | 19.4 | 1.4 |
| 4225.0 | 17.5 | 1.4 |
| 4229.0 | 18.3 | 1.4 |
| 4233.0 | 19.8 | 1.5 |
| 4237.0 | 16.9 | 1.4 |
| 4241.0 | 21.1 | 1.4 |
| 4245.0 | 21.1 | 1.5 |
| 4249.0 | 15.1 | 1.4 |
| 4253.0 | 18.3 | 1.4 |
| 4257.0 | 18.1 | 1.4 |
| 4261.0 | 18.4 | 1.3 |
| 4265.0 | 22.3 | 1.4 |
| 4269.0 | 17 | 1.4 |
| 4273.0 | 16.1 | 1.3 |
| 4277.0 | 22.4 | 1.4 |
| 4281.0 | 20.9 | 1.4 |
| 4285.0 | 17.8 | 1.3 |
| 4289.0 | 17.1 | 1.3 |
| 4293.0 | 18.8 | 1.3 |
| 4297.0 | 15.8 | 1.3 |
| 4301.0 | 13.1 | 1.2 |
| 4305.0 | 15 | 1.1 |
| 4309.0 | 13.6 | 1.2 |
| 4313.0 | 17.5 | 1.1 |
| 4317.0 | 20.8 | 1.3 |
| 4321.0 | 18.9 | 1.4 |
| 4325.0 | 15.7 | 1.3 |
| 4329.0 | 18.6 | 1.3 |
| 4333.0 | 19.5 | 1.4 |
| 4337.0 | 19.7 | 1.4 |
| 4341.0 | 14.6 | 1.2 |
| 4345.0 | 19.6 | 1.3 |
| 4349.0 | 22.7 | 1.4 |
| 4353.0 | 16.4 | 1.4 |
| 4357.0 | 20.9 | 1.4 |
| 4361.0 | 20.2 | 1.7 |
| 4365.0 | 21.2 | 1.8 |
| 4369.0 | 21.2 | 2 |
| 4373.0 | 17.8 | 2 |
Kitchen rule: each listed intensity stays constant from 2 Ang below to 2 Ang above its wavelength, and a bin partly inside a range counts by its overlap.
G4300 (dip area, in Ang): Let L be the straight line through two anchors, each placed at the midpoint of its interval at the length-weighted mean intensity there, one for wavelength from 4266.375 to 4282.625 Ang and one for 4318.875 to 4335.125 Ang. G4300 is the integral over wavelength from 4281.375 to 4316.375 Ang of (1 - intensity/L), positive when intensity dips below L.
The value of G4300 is 4.18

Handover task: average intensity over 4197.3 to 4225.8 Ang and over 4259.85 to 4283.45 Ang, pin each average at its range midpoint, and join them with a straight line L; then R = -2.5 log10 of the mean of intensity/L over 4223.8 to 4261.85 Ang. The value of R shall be 0.06 mag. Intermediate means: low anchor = 19.6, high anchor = 19.5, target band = 18.5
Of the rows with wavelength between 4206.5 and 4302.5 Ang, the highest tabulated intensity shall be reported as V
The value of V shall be 22.4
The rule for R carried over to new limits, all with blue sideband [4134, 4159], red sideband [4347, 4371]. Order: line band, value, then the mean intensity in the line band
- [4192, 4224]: 0.02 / 20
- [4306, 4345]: 0.16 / 17.7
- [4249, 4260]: 0.16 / 17.7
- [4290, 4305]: 0.28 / 15.9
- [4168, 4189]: 0.06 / 19.4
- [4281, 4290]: 0.12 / 18.3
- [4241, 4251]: 0.10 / 18.7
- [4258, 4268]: 0.04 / 19.8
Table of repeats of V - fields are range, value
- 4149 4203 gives 24.2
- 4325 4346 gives 19.7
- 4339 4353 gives 22.7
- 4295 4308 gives 15.8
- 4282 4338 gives 20.8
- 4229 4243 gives 21.1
